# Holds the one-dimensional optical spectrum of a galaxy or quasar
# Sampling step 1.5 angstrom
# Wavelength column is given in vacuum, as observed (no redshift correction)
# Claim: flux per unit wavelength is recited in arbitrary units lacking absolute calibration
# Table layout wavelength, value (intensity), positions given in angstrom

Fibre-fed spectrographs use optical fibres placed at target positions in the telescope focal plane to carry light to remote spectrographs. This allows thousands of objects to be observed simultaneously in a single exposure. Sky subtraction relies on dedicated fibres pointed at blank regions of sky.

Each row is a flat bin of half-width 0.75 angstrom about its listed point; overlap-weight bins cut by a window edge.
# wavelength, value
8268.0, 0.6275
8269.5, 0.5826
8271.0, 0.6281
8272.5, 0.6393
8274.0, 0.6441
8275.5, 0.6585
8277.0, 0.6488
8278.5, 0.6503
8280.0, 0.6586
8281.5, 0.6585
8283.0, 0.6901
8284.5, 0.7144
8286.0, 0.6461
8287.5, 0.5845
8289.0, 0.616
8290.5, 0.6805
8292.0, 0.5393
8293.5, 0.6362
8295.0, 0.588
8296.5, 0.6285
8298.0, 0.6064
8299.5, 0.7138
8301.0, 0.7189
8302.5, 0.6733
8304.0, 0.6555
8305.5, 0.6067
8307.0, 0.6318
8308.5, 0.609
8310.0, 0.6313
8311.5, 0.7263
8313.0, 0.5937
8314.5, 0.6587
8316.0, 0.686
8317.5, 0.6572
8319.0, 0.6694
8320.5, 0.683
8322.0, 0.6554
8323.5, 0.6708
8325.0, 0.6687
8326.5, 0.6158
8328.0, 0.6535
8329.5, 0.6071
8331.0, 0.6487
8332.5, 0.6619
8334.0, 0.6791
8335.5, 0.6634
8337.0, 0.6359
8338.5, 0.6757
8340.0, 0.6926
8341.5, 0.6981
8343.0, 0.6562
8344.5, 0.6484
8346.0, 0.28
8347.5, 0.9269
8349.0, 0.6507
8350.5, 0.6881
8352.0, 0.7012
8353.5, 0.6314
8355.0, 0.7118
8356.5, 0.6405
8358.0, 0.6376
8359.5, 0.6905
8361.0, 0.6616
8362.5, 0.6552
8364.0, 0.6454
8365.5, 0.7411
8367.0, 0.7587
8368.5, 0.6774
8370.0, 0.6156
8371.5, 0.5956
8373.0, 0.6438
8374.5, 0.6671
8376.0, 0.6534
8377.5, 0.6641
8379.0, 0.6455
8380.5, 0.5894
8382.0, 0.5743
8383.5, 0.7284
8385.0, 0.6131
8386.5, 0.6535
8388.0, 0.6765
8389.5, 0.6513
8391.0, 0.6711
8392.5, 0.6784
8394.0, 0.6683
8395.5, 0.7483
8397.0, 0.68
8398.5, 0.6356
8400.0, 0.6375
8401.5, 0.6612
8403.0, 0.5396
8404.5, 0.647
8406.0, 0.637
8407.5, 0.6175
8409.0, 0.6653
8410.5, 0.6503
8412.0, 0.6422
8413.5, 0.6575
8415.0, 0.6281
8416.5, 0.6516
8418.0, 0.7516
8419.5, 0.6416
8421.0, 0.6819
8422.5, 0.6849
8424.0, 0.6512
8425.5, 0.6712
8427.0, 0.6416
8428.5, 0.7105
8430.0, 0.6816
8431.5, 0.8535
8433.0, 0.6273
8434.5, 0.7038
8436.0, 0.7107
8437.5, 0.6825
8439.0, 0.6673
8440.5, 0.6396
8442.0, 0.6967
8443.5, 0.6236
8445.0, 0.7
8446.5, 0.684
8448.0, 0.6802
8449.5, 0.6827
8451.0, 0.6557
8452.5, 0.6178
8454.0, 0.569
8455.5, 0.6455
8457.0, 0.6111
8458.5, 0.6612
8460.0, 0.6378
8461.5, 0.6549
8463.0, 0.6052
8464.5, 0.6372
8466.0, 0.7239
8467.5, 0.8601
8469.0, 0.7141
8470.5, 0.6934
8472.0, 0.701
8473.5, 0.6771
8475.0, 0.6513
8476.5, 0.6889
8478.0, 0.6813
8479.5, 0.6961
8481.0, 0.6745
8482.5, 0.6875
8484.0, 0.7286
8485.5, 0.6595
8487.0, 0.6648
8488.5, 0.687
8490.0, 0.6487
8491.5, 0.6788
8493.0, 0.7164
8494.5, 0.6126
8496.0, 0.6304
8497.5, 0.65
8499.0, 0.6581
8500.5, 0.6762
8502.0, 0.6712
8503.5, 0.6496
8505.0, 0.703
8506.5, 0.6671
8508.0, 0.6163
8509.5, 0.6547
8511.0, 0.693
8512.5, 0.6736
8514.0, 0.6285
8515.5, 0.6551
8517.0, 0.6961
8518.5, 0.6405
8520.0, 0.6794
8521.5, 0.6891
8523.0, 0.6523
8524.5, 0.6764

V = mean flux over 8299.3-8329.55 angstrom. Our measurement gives 0.657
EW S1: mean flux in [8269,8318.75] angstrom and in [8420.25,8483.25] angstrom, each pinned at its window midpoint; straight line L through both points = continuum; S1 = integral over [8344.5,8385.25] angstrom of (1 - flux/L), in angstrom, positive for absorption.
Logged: 0.2 angstrom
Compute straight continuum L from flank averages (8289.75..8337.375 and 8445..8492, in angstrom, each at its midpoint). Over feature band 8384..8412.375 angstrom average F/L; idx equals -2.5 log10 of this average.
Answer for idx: 0.02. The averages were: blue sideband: 0.649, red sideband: 0.673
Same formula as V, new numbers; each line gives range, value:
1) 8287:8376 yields 0.654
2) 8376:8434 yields 0.661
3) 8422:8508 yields 0.674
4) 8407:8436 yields 0.676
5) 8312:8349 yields 0.654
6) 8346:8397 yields 0.666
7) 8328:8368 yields 0.665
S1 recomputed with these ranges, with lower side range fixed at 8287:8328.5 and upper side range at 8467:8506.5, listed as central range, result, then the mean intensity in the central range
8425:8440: -0.5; 0.694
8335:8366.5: -0.5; 0.664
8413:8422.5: 0.0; 0.67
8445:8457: 0.5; 0.649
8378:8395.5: 0.2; 0.654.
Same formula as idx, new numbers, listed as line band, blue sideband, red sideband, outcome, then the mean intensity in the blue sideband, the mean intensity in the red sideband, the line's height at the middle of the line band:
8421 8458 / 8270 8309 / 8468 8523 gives -0.01 mag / 0.643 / 0.673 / 0.665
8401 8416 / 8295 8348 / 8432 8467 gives 0.04 mag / 0.652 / 0.66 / 0.657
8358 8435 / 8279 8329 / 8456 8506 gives 0.00 mag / 0.649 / 0.675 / 0.663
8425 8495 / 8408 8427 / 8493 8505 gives -0.03 mag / 0.663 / 0.657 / 0.66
